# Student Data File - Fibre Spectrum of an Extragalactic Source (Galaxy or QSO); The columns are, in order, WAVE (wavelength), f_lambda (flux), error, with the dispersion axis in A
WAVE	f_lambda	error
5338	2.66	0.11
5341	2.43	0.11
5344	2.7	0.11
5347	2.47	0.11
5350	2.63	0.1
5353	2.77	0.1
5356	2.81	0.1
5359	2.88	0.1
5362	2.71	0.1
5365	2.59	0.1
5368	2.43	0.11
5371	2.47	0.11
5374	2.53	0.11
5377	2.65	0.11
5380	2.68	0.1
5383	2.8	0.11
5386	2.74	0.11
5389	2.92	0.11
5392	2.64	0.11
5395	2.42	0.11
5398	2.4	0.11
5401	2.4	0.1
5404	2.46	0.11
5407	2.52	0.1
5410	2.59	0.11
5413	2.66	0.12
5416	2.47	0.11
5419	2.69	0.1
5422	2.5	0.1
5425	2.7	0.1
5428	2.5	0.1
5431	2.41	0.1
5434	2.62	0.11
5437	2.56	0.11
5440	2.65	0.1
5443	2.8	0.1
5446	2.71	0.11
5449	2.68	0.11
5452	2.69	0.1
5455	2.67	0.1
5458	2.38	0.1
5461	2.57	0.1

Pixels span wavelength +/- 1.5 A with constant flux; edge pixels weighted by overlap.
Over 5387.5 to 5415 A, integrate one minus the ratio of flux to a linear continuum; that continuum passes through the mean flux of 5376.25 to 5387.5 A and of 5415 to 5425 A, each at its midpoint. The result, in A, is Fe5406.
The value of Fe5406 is 1.0 A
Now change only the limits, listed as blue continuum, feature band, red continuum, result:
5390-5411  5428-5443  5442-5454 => 0.45 A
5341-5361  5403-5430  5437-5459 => 1.02 A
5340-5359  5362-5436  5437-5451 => 2.76 A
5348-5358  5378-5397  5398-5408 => -1.16 A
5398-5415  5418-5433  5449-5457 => 0.09 A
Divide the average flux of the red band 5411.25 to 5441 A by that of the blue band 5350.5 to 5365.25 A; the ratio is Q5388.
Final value 0.93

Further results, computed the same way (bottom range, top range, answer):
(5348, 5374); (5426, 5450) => 0.99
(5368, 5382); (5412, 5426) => 1.01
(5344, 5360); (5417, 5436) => 0.95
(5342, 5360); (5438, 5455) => 1.00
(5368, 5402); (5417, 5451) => 1.01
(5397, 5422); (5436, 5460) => 1.05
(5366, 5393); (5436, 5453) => 1.01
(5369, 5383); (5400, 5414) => 0.97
